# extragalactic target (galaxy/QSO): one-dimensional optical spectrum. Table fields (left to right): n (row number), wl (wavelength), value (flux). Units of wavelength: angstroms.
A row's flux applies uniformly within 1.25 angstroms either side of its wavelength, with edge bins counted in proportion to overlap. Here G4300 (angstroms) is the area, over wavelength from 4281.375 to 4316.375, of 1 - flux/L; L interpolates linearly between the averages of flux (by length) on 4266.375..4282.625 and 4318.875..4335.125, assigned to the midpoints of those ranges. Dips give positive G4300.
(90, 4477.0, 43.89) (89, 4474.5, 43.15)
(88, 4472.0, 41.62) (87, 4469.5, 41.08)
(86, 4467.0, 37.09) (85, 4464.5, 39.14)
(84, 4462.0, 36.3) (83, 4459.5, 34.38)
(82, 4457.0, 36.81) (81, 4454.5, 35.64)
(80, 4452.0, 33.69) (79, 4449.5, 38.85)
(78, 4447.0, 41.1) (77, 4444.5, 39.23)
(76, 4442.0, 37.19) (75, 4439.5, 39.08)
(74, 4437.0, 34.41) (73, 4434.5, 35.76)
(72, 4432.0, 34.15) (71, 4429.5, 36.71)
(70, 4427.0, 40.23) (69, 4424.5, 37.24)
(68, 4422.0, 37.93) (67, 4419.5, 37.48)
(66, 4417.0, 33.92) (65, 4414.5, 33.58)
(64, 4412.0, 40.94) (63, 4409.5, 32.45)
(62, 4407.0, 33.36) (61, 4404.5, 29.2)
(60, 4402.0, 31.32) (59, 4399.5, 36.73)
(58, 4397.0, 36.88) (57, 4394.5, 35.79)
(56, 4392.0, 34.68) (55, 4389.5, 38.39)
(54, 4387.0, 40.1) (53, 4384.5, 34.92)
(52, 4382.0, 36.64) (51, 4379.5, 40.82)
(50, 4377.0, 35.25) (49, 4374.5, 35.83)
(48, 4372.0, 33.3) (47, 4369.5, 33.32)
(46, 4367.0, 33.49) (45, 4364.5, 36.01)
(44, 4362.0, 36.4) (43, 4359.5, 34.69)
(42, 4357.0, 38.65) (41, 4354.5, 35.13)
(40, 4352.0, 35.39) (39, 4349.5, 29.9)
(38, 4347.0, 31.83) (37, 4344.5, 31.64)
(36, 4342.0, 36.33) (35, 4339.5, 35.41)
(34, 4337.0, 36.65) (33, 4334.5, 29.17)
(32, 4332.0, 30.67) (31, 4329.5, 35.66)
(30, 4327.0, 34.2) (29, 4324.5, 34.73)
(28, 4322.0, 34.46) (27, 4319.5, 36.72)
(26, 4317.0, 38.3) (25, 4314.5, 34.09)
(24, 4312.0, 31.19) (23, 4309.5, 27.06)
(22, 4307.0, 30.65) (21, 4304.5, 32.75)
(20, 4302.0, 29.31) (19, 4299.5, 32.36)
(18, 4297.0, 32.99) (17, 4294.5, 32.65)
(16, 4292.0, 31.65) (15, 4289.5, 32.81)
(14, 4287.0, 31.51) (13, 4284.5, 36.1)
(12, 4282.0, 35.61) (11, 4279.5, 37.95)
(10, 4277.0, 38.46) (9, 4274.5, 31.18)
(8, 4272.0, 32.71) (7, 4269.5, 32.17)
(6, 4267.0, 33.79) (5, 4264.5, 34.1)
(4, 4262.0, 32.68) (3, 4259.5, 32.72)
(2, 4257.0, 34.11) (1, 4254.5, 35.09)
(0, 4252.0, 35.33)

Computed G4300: 1.96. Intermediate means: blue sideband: 34.5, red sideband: 33.7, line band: 32.2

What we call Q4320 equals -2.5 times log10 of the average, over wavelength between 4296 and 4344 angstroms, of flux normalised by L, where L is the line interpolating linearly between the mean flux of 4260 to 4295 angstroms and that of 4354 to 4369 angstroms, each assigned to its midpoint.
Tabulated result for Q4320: 0.047 mag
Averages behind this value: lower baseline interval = 33.8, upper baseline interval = 35.6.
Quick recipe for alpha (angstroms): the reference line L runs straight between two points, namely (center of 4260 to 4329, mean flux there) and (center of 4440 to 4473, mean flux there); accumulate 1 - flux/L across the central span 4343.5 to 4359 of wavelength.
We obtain 0.5 angstroms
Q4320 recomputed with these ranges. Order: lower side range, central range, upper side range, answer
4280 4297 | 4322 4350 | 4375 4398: 0.057 mag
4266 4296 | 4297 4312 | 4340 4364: 0.114 mag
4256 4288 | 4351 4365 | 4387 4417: -0.041 mag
